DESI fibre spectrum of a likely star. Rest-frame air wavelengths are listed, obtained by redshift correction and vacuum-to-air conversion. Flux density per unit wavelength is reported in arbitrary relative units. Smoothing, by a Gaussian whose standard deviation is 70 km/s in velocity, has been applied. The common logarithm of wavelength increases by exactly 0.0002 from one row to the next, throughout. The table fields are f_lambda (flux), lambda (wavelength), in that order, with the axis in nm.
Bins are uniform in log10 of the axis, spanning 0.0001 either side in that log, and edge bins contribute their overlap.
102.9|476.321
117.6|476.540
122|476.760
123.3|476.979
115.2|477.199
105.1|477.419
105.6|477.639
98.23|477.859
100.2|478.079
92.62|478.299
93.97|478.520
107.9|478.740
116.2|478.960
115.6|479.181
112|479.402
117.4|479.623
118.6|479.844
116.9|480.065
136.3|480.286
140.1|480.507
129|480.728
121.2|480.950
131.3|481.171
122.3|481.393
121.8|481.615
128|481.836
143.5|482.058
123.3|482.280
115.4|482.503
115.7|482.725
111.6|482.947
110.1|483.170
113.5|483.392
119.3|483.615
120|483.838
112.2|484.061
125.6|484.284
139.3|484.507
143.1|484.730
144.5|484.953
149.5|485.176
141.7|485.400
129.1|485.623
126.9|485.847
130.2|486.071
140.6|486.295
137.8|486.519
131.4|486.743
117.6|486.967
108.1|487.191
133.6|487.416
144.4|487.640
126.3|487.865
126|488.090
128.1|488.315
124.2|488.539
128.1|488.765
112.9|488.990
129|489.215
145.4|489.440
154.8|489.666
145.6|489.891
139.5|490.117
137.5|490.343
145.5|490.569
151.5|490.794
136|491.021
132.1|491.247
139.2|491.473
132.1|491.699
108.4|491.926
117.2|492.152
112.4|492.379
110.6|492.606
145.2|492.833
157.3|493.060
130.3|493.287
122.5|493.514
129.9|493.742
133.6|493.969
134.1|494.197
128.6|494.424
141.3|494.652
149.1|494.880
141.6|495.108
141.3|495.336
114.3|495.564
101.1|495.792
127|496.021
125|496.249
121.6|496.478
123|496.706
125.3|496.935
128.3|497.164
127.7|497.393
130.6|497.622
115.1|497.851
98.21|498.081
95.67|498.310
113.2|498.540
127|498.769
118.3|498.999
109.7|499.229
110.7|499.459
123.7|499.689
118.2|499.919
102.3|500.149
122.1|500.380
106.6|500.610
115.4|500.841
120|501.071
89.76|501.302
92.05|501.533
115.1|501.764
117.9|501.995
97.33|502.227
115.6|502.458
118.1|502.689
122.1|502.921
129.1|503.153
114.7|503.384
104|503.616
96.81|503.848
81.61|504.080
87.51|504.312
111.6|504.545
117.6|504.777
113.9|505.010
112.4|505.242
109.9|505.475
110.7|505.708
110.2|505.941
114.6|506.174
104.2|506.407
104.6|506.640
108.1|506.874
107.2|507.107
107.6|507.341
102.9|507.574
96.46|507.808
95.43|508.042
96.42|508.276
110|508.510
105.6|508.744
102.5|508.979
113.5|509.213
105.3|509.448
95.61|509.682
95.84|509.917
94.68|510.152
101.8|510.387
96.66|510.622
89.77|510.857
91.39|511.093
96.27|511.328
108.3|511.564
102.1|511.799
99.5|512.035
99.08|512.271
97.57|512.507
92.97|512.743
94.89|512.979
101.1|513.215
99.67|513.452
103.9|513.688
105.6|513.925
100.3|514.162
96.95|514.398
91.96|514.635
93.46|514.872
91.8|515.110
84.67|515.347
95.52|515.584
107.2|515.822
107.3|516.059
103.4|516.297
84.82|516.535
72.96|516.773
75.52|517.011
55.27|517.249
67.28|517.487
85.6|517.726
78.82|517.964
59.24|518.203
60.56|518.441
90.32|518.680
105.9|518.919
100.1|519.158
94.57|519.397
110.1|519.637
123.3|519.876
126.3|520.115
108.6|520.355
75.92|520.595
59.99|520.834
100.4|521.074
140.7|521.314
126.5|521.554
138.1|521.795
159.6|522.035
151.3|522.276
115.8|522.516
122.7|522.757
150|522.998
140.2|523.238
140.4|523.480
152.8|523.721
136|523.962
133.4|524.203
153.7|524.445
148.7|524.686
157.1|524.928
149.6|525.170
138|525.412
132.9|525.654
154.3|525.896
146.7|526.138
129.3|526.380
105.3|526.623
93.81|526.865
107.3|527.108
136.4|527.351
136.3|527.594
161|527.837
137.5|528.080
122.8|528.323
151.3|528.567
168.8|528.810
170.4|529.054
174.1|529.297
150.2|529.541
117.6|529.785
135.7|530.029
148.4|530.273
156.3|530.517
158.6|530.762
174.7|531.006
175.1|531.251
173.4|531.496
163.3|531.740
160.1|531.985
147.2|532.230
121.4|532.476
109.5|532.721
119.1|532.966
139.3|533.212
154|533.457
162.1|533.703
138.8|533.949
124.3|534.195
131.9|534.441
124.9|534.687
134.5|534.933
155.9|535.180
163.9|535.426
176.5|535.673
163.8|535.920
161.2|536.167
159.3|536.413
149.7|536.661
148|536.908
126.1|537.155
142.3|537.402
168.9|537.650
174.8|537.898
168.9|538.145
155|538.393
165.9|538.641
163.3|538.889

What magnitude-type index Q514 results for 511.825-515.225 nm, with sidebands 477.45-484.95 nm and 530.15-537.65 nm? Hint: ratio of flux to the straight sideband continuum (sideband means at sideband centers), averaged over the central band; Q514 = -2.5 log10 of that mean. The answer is 0.37 mag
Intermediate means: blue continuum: 119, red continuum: 149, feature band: 97.9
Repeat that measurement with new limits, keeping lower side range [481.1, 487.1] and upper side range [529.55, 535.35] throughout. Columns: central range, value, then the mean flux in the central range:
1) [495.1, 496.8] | 0.07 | 123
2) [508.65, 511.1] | 0.34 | 99.6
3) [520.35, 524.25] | 0.12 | 127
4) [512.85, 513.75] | 0.35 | 99.6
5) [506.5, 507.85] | 0.28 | 105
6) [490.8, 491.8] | -0.05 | 137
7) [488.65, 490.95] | -0.08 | 139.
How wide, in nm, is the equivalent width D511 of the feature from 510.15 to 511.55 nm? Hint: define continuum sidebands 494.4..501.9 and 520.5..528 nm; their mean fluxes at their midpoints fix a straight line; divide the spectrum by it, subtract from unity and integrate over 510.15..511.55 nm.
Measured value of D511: 0.33 nm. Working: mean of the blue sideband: 119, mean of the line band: 96.1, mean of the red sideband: 132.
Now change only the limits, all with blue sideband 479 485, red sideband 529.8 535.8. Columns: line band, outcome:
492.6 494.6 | -0.075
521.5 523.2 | 0.050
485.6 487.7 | -0.064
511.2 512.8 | 0.442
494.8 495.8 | -0.015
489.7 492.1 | -0.170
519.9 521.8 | 0.445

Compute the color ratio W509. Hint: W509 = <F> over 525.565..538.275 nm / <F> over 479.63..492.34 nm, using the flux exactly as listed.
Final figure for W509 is 1.13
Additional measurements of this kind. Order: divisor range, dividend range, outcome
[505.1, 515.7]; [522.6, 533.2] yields 1.42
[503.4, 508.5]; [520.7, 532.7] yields 1.35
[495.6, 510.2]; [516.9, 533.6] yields 1.17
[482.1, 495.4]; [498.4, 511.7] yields 0.82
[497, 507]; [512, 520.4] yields 0.84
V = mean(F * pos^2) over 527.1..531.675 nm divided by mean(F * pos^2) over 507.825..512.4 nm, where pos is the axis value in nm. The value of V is 1.63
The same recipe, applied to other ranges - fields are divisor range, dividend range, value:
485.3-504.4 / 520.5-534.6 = 1.29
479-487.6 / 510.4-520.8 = 0.84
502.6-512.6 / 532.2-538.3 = 1.57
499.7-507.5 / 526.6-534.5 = 1.46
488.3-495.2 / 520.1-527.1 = 1.11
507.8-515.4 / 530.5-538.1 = 1.66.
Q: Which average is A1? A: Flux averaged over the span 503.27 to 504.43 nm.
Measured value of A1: 96.9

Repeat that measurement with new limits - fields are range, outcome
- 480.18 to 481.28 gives 132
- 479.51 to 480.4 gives 122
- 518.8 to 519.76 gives 103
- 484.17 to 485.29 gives 140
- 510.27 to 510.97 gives 96.2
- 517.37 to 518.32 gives 72.7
